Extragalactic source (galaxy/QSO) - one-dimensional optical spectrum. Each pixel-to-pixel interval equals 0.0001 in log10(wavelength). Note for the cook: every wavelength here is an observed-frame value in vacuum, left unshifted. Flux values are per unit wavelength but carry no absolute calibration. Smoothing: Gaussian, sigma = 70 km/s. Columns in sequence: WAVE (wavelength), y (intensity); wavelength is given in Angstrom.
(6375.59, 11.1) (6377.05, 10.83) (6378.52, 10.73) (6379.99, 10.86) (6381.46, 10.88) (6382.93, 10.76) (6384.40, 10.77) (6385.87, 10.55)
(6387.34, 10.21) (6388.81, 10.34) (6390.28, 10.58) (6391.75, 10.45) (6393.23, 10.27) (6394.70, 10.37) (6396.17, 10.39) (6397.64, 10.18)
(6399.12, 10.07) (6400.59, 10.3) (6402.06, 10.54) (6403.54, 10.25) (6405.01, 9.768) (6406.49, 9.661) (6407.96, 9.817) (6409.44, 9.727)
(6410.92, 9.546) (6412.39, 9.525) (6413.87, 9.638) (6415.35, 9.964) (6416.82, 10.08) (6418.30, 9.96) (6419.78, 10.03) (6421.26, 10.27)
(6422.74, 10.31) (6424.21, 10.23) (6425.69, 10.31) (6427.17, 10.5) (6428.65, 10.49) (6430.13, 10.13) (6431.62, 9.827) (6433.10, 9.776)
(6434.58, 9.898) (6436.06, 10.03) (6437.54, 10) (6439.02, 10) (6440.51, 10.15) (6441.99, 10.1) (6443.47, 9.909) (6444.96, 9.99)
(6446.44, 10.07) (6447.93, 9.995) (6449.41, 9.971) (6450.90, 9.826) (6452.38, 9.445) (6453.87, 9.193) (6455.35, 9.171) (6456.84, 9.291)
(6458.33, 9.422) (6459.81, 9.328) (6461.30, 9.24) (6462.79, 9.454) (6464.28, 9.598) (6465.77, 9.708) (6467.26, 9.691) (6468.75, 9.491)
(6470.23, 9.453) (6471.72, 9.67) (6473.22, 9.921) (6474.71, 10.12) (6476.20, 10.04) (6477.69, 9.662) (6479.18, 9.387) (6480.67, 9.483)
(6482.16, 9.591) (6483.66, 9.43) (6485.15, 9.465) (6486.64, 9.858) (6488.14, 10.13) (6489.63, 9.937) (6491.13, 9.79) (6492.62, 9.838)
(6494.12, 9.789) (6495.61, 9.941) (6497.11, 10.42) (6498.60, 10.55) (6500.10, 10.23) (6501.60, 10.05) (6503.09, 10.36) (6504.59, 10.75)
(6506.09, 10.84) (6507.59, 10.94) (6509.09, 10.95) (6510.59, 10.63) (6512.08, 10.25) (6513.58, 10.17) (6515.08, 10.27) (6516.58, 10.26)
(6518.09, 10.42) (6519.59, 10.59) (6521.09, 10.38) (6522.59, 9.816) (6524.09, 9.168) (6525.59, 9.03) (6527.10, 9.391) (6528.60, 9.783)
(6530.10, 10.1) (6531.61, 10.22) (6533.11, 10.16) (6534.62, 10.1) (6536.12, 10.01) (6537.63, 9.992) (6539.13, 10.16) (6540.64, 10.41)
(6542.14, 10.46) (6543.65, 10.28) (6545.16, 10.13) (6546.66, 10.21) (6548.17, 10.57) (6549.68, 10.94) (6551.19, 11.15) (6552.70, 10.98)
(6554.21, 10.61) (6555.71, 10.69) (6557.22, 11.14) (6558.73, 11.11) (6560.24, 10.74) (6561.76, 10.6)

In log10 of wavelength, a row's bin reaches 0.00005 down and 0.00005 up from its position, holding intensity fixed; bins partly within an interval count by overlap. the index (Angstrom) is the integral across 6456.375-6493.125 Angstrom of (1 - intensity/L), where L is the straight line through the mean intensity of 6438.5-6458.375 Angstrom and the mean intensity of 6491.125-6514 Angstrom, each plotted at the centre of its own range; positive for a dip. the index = 1.5 Angstrom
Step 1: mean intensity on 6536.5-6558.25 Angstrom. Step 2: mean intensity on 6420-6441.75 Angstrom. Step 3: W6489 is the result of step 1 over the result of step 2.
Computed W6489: 1.04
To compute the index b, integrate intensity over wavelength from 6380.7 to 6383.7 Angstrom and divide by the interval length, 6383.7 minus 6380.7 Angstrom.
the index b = 10.8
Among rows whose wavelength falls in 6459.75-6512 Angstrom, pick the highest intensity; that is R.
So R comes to 10.95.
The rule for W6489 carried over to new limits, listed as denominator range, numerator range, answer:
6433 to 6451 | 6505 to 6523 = 1.05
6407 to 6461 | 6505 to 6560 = 1.05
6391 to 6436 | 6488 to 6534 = 1.01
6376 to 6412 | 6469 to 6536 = 0.97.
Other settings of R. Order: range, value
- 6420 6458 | 10.5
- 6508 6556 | 11.15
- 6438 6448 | 10.15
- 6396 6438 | 10.54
